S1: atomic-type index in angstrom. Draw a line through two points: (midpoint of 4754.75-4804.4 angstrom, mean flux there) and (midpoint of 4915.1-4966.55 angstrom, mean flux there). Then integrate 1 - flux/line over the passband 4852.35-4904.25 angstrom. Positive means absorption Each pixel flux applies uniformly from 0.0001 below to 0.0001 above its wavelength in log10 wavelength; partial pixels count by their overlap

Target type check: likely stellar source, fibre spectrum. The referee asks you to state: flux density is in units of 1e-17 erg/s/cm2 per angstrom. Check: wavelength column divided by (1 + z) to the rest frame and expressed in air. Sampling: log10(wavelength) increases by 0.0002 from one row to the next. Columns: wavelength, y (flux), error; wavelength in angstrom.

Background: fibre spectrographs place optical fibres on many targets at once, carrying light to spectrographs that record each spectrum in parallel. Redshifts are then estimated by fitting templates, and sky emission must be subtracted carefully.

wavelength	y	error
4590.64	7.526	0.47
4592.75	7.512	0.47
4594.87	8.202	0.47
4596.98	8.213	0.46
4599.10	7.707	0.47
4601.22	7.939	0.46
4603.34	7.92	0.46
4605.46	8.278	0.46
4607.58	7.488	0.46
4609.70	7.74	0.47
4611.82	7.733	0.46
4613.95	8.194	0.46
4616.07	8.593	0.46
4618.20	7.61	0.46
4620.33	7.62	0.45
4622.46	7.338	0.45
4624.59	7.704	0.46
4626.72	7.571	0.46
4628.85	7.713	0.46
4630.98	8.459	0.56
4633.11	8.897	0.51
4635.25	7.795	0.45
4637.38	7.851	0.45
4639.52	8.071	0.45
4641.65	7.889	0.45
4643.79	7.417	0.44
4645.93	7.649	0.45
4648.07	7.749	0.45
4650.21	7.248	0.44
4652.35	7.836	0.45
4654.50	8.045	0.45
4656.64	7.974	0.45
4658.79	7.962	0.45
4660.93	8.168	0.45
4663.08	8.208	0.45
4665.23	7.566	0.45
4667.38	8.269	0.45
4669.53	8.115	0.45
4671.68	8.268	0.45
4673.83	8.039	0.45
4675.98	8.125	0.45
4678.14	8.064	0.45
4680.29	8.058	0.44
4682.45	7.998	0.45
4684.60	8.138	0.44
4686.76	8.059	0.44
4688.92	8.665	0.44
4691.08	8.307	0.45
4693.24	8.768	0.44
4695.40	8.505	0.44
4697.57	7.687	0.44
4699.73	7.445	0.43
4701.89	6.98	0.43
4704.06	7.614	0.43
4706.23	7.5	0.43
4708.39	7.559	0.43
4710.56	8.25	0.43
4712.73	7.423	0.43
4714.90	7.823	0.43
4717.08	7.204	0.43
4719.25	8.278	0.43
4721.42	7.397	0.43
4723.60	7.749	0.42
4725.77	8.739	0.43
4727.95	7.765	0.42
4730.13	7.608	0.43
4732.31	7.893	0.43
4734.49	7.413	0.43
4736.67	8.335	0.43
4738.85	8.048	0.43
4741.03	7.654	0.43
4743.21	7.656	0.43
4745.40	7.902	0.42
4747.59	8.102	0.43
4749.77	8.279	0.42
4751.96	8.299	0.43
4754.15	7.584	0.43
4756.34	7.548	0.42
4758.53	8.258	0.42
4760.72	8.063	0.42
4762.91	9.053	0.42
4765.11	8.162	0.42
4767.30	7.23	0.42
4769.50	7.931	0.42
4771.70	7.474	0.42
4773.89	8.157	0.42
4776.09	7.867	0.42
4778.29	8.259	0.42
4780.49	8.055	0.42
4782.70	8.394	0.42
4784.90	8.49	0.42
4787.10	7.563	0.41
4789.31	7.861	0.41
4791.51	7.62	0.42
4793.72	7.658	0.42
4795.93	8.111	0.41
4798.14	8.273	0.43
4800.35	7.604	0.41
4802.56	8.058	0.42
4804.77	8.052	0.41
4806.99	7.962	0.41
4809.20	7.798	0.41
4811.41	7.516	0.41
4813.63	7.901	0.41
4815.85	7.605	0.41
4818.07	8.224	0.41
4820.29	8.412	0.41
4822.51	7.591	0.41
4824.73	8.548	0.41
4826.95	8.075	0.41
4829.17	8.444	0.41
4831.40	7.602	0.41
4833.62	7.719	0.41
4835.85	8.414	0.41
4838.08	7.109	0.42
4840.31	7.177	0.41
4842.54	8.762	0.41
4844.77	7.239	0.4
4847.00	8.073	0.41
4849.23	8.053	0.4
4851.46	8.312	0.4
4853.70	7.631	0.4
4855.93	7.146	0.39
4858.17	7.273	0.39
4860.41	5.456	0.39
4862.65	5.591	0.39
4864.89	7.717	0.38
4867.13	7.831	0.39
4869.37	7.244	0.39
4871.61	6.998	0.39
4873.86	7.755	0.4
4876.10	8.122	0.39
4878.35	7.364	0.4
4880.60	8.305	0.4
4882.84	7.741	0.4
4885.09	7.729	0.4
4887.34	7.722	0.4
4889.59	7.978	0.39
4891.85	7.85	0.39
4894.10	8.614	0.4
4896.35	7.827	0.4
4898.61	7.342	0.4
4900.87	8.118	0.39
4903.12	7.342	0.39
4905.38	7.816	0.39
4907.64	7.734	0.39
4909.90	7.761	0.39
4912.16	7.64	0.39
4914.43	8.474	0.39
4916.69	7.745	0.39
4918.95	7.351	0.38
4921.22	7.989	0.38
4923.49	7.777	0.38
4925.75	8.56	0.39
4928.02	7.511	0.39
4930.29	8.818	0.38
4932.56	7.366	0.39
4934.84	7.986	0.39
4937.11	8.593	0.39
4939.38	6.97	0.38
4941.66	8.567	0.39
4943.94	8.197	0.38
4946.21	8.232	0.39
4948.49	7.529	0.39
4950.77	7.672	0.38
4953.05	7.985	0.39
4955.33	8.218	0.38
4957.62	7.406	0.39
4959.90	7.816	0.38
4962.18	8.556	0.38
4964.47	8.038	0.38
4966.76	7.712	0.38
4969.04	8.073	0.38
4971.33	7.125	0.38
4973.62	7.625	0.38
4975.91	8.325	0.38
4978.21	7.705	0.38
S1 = 2.9 angstrom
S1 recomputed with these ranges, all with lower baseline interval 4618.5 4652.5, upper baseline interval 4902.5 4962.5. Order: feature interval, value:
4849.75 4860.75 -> 0.8 angstrom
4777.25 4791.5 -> -0.4 angstrom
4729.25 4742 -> 0.0 angstrom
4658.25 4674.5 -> -0.6 angstrom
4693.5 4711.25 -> 0.2 angstrom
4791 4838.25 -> -0.5 angstrom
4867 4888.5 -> 0.6 angstrom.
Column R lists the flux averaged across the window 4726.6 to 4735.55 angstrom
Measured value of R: 7.7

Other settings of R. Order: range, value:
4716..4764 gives 7.95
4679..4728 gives 7.91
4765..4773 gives 7.66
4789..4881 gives 7.71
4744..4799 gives 8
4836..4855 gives 7.82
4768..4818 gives 7.92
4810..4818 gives 7.75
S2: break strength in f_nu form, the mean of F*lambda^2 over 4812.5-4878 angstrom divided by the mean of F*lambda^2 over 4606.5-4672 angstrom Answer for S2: 1.06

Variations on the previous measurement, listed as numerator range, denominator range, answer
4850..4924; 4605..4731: 1.06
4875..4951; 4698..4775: 1.08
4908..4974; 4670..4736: 1.10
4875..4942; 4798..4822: 1.04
